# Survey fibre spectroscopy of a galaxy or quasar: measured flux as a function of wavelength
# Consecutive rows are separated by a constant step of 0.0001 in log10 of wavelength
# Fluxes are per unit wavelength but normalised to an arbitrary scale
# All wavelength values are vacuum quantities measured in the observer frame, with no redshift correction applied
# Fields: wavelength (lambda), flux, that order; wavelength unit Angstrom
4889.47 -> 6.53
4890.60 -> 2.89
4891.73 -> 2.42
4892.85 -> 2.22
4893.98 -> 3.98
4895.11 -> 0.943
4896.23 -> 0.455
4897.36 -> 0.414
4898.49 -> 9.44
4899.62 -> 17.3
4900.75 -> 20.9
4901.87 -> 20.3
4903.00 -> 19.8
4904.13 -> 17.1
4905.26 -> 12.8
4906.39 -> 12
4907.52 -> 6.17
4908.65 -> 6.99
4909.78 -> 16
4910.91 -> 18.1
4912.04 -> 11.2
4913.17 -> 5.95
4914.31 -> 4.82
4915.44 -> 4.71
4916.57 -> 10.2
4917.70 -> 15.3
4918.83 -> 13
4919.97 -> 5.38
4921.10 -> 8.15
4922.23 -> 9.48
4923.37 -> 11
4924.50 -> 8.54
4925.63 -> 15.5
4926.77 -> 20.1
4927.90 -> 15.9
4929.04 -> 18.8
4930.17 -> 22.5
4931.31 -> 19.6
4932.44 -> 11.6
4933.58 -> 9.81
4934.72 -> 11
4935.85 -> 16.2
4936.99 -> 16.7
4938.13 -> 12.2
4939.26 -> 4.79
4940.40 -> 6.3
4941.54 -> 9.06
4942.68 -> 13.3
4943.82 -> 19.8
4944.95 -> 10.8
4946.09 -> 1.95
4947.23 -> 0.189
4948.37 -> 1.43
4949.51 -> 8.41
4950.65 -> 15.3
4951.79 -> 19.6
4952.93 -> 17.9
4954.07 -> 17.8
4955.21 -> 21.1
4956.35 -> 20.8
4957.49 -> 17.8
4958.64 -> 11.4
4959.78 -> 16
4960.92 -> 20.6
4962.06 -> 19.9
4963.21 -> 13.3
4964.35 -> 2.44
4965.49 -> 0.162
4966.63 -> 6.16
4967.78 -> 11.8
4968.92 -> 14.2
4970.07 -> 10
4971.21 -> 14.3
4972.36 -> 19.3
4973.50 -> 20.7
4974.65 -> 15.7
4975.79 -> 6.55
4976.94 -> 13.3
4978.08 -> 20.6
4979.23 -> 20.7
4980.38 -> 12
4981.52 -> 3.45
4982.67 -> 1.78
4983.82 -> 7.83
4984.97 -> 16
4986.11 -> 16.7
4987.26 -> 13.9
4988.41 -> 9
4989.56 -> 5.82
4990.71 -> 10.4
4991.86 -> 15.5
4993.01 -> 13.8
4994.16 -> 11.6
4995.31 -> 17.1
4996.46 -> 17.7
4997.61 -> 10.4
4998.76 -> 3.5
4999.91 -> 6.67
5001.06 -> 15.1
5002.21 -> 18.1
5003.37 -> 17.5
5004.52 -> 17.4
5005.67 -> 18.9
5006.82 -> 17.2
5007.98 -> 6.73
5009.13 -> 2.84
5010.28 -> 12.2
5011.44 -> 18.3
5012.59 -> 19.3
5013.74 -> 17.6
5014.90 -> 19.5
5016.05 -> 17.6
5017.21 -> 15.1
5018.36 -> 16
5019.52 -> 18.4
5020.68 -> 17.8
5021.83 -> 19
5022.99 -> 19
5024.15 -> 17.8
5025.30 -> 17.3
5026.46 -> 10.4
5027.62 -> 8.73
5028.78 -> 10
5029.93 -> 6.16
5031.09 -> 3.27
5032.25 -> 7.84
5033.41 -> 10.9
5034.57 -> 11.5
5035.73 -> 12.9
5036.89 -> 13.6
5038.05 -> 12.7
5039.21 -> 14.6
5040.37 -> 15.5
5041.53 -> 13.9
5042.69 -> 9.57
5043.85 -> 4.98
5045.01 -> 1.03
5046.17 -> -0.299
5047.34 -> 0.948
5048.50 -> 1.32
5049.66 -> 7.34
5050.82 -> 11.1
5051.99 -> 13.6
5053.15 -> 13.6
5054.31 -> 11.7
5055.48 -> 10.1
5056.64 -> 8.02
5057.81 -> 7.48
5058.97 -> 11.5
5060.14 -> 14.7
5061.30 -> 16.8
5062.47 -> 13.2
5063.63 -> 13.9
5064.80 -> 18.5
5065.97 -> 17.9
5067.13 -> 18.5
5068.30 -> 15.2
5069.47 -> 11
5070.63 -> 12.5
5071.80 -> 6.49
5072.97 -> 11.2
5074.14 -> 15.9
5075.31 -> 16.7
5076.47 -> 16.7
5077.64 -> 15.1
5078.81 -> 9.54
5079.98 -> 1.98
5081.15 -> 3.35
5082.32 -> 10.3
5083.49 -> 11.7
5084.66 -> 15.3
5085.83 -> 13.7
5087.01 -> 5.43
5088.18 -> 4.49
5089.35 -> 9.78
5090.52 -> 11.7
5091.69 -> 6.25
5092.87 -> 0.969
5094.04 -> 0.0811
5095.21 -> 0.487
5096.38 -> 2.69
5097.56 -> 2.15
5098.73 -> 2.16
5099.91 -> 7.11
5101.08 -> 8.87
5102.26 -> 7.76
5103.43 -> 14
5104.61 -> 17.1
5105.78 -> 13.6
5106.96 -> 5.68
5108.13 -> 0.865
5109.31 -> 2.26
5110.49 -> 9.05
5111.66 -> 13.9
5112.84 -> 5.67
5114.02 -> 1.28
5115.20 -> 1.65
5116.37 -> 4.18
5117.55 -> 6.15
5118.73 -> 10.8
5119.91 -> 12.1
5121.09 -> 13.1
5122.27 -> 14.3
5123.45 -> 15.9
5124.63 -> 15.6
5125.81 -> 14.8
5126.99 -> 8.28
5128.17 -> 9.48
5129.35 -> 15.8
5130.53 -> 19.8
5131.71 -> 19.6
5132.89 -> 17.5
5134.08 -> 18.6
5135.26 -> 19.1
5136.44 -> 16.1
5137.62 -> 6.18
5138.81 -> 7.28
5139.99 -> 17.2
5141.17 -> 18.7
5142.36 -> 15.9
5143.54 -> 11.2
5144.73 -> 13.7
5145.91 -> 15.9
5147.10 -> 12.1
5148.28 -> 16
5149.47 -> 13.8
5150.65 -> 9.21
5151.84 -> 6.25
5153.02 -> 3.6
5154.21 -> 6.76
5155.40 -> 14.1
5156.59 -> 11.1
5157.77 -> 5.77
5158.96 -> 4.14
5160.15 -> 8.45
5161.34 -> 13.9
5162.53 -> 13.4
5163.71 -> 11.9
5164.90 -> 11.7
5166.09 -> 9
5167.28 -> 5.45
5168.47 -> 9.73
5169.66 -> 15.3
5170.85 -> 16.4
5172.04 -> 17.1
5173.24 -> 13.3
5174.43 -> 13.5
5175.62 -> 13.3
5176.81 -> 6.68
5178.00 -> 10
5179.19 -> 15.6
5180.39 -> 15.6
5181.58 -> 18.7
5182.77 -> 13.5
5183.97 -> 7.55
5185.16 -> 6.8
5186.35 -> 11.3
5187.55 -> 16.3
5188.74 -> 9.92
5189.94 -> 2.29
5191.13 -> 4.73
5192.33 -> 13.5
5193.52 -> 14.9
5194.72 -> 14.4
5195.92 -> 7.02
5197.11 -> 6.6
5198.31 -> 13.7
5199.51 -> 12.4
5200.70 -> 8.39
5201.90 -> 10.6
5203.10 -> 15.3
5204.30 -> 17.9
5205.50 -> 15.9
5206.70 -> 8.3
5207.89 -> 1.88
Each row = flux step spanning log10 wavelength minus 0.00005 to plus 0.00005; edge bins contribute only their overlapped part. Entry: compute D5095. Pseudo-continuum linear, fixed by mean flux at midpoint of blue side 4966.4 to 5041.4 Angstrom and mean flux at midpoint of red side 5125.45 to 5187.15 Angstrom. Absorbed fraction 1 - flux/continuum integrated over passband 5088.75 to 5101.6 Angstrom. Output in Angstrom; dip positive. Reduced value 8.1 Angstrom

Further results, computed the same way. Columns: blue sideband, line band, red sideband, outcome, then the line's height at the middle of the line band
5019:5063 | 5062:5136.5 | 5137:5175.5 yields 5.0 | 11.3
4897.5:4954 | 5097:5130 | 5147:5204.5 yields 6.7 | 11.4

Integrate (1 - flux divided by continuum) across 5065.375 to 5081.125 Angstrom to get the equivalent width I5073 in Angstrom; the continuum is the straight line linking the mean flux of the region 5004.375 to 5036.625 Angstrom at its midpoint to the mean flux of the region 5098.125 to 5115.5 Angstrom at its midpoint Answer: -4.1 Angstrom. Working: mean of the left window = 13.9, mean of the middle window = 12.6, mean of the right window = 7.48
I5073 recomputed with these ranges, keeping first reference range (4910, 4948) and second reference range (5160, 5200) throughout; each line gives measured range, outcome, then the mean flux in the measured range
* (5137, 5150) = -2.1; 13.5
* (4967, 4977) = -2.0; 13.9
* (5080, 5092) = 2.8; 8.93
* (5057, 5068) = -2.9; 14.6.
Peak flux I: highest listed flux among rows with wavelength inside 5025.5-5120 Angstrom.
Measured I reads 18.5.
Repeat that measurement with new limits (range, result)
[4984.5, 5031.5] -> 19.5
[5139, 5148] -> 18.7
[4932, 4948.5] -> 19.8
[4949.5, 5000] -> 21.1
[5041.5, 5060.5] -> 14.7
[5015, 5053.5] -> 19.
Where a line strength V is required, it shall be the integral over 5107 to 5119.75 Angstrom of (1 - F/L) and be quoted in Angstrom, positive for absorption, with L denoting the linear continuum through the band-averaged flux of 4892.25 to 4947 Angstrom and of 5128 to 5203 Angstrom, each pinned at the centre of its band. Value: 6.5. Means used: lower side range 11.4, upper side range 12.1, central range 5.81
